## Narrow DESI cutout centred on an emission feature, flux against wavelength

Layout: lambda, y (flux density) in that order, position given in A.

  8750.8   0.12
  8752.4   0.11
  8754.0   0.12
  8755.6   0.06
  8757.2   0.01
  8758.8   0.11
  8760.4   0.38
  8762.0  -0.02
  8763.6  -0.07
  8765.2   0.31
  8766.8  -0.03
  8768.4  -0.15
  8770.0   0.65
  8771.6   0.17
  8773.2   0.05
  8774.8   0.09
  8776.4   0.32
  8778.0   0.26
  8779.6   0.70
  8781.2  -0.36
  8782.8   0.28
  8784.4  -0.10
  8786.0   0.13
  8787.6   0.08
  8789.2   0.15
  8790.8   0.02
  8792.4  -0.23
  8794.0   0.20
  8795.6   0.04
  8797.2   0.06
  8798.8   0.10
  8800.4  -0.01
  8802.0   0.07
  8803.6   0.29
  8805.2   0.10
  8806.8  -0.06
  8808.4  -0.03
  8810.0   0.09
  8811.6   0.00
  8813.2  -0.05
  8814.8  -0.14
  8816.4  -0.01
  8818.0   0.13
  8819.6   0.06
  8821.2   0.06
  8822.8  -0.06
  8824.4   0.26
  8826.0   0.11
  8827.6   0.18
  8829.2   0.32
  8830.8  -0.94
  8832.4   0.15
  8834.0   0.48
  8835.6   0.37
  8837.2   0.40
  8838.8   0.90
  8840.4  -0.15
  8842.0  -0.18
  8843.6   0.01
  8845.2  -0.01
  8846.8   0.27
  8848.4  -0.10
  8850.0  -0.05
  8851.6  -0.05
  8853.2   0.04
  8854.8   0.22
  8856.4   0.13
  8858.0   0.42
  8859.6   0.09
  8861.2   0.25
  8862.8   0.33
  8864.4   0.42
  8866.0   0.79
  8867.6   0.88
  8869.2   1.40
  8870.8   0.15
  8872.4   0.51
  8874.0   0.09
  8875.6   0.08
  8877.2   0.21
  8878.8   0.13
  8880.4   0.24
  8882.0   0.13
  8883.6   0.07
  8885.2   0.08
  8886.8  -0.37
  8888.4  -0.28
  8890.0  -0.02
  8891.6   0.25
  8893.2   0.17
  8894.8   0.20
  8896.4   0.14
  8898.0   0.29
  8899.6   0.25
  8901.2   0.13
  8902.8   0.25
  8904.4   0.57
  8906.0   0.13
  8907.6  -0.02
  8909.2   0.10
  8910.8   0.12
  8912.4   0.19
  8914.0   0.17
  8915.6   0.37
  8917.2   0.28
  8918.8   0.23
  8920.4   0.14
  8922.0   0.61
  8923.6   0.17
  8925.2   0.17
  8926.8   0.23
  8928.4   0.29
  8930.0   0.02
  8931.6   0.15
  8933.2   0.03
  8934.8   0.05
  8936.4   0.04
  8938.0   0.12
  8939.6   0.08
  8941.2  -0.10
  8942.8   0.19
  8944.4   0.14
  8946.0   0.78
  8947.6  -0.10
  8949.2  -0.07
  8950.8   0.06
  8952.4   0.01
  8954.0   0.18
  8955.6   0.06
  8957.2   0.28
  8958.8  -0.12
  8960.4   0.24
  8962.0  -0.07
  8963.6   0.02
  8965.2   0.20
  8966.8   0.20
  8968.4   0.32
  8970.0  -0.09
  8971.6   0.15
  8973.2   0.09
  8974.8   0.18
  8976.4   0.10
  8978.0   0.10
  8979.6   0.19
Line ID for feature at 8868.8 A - Hgamma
